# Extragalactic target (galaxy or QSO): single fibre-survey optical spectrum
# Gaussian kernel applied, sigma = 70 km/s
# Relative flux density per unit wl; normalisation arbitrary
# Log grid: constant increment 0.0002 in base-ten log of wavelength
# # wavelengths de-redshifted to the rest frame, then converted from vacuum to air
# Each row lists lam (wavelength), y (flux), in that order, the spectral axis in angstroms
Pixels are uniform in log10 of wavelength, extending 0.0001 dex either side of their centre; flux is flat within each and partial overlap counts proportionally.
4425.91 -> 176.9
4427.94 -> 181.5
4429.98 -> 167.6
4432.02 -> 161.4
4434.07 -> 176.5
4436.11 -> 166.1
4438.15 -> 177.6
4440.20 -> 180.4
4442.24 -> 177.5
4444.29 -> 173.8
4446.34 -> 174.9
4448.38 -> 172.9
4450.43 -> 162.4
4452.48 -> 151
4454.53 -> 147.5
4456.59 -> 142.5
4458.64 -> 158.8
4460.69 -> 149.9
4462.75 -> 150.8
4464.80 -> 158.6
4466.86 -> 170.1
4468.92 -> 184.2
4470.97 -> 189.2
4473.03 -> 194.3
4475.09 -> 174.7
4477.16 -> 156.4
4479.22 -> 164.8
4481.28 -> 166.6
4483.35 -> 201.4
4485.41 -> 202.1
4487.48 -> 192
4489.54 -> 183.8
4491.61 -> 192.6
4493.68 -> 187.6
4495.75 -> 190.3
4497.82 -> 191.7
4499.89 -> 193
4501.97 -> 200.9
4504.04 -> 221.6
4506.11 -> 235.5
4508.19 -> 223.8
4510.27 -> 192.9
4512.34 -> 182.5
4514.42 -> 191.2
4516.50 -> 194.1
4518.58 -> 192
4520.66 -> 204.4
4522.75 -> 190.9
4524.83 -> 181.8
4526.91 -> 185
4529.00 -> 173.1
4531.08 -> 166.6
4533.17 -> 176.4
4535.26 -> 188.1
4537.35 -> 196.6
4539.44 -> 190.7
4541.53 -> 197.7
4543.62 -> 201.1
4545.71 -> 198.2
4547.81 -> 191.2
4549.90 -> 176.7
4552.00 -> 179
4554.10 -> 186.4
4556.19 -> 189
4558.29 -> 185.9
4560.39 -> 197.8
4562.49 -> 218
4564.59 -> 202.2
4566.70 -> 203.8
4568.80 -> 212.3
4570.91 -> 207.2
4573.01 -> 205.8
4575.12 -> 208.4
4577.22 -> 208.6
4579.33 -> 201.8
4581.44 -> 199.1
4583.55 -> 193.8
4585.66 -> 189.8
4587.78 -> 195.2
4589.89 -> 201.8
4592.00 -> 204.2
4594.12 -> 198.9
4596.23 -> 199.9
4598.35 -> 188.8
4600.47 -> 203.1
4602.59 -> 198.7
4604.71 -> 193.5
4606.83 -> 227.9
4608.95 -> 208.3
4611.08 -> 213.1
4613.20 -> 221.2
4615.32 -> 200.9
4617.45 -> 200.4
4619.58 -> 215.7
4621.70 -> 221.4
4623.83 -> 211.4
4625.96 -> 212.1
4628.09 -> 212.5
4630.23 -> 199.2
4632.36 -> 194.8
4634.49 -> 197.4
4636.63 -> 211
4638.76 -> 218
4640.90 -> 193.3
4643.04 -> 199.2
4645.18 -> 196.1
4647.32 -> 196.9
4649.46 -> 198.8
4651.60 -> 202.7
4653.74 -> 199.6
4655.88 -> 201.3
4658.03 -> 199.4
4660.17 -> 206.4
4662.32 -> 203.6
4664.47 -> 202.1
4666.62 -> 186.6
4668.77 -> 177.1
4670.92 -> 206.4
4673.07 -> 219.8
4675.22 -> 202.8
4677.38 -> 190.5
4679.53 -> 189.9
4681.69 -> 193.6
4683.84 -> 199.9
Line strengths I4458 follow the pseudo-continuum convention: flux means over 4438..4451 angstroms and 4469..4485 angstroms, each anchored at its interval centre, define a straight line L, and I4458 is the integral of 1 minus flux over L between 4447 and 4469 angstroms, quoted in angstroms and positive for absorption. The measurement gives 2.3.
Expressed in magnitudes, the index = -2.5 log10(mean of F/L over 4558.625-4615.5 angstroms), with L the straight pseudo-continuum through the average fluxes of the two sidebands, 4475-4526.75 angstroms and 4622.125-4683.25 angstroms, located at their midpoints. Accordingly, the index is -0.03 mag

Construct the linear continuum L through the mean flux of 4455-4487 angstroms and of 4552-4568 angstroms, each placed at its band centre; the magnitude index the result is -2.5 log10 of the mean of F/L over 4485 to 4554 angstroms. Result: -0.05 mag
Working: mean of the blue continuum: 171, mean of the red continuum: 197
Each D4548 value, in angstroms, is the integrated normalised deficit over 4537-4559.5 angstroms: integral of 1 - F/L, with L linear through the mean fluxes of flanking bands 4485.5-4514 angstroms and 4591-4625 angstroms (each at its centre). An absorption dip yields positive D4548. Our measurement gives 1.4 angstroms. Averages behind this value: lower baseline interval 199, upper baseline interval 207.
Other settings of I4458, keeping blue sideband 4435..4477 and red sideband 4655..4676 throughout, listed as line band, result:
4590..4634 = -3.2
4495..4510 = -2.8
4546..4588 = -2.9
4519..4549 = -1.5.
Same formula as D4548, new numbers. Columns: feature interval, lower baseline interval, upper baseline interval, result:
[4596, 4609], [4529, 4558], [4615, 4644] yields -0.15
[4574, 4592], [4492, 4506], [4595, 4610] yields 0.20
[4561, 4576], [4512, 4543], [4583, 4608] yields -1.00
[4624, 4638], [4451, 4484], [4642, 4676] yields -0.74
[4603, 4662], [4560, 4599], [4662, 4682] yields -1.86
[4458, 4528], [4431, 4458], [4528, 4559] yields -4.20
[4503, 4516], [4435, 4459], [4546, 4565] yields -1.92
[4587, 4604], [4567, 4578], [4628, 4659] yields 0.59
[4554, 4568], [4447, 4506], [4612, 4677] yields -0.58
